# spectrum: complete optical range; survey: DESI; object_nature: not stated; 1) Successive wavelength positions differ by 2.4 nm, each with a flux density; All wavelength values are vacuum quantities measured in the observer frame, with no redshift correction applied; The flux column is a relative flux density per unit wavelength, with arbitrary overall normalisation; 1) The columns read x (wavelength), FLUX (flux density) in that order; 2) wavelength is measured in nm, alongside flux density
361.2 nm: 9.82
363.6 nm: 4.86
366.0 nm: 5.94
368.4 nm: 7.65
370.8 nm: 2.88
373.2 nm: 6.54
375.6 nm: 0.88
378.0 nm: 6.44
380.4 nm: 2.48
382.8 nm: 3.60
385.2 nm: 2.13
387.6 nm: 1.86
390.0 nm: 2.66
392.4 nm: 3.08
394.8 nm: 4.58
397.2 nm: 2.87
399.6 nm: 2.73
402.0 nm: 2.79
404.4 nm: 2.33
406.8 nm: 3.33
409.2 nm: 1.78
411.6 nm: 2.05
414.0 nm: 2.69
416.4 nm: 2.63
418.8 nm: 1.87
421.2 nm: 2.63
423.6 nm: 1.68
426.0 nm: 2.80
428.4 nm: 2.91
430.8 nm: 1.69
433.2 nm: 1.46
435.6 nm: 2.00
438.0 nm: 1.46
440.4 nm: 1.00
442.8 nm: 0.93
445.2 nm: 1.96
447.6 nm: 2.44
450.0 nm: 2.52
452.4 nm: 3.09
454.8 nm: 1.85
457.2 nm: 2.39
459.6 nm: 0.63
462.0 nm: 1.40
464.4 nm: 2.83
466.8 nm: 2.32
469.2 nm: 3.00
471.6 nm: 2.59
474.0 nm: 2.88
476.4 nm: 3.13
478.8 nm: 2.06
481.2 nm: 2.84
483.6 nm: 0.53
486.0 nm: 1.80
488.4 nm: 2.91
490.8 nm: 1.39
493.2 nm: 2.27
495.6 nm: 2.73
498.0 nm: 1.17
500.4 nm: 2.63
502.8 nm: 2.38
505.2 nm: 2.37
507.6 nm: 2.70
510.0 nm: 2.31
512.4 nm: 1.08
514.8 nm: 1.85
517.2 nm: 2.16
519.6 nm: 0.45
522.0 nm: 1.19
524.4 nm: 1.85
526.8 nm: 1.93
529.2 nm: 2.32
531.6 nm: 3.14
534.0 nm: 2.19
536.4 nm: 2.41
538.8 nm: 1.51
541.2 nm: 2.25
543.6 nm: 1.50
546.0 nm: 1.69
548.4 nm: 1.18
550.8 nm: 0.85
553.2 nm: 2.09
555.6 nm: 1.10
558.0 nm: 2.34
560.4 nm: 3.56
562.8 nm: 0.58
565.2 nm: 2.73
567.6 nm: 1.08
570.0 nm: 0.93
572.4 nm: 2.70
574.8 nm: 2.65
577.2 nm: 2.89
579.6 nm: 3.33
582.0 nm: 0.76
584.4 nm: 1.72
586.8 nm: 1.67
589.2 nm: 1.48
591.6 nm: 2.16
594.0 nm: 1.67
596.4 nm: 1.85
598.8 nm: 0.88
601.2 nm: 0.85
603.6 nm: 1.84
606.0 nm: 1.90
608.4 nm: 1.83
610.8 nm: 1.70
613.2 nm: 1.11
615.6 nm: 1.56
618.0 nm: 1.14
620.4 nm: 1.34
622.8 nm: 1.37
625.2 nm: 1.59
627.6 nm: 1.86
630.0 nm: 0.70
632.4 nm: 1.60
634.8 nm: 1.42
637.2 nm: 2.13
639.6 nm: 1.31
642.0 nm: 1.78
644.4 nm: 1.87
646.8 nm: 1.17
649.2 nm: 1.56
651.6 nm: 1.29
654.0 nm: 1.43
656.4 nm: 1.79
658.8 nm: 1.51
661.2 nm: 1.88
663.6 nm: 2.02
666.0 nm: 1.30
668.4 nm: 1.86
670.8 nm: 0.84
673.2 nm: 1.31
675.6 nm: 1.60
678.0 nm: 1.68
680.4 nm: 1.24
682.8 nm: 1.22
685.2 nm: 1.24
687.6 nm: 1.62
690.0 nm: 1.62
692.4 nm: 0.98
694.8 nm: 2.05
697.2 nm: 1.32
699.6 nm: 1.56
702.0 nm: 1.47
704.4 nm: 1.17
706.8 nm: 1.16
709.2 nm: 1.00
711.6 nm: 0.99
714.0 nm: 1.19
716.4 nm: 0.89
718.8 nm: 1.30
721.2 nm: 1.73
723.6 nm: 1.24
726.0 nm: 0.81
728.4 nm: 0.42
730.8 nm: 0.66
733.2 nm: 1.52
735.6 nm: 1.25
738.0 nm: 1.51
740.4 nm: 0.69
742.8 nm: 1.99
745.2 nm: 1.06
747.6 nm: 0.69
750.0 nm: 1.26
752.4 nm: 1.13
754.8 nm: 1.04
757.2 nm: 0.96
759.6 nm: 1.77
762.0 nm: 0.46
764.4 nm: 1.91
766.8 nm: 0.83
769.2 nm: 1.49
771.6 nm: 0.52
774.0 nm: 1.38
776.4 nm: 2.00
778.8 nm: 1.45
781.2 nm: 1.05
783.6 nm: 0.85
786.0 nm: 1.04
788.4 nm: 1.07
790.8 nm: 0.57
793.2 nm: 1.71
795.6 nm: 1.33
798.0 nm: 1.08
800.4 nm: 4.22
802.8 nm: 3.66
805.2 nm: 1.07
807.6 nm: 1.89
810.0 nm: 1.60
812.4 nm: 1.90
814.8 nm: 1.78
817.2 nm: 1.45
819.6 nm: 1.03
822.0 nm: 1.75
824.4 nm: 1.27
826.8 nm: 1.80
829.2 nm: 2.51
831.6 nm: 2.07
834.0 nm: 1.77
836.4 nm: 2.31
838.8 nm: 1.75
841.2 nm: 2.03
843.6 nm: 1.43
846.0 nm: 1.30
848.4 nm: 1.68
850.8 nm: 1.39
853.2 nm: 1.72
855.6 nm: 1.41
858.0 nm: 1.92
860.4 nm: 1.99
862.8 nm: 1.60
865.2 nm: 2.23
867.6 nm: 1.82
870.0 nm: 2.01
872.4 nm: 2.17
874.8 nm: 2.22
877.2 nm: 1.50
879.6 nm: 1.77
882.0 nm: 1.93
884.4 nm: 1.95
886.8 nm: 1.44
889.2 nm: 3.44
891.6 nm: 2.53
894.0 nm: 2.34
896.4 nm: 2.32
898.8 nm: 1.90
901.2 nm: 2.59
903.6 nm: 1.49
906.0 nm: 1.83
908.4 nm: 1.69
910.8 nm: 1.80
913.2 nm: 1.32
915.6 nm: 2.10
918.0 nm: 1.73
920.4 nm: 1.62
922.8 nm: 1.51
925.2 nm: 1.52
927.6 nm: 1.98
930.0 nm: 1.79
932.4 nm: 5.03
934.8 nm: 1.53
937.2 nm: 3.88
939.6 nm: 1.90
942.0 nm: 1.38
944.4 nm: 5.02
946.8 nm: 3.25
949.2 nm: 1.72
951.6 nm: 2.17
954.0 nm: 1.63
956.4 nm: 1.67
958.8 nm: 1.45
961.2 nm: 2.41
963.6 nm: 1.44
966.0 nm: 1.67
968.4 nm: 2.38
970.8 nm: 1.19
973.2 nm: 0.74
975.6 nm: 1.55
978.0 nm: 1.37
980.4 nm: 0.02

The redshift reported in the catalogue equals 1.15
